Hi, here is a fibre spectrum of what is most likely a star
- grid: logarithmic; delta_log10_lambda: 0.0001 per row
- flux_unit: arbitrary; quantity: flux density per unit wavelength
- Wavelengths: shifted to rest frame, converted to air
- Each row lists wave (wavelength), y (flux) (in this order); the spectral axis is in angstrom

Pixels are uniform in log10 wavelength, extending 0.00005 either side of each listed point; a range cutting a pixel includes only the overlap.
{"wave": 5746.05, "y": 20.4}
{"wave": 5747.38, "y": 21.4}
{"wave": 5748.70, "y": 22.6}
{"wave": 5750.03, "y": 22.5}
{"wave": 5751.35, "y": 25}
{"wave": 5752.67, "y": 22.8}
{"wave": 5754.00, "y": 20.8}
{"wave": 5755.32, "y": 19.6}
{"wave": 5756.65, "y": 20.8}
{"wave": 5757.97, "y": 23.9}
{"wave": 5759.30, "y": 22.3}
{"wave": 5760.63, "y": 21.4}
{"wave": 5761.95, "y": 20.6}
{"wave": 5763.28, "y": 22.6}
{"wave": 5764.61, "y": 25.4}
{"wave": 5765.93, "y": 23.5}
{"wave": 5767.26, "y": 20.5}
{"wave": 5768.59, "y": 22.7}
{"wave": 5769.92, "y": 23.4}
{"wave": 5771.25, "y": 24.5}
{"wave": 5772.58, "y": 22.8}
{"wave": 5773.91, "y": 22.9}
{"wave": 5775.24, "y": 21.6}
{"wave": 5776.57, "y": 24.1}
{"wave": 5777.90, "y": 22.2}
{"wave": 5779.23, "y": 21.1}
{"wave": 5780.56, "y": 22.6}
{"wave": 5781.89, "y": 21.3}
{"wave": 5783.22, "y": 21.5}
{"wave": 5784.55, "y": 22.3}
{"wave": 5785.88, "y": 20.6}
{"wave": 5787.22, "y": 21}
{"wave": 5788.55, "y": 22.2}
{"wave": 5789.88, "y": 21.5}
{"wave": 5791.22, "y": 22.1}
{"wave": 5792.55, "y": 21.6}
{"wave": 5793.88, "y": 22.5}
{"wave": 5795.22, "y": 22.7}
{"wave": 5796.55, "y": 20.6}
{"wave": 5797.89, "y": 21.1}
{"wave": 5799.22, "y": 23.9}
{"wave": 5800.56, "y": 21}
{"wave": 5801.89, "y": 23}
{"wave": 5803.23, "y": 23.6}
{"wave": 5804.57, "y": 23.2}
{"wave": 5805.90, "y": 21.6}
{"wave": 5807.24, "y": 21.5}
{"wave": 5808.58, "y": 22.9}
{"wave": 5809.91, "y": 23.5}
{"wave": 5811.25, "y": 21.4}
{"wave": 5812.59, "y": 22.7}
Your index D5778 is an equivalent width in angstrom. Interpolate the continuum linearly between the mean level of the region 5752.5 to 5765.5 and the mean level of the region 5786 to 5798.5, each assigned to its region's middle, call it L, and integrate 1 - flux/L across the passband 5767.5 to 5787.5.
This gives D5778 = -0.4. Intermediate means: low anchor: 22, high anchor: 21.6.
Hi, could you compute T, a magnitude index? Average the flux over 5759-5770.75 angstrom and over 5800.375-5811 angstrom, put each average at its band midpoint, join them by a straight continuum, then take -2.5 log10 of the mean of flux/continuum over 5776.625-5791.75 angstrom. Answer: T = 0.04 mag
